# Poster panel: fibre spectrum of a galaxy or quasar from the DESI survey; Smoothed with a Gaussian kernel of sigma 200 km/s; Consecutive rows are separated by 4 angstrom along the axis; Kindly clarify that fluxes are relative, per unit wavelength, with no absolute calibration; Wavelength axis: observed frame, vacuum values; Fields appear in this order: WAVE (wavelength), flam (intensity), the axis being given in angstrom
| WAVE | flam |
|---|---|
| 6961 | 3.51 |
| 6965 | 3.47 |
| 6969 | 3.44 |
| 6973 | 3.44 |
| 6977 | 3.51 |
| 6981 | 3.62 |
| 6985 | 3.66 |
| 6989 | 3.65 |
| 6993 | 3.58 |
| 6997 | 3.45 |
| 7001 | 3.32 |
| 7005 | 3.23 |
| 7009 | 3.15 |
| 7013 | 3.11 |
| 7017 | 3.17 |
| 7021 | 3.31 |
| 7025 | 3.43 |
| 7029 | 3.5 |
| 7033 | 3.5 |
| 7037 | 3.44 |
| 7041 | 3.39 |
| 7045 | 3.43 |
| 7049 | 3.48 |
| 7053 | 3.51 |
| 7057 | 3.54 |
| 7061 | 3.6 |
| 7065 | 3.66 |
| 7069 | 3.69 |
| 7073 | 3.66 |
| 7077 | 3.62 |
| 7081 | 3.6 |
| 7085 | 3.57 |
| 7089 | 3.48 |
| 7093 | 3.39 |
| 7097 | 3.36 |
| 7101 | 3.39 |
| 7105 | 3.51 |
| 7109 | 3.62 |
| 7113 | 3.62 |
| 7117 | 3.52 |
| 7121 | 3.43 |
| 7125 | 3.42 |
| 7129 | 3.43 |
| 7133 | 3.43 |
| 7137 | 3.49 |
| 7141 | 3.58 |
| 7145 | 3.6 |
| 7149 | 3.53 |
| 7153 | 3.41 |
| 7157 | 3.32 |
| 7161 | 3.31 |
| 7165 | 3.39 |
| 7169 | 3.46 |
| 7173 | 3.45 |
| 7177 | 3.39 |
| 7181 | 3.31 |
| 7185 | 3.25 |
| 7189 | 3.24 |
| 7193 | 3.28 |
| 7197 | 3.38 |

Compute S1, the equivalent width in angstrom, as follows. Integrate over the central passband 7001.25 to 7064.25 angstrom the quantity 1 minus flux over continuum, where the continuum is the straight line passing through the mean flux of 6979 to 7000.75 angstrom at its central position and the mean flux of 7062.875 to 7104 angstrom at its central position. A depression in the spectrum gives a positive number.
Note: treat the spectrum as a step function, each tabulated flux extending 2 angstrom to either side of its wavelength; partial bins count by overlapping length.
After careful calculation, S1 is 3.0 angstrom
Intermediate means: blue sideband 3.57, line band 3.39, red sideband 3.54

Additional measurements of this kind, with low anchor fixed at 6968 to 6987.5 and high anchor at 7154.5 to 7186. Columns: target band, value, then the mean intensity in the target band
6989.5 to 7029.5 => 2.1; 3.33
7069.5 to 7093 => -0.9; 3.58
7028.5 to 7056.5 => 0.1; 3.47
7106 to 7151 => -1.5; 3.52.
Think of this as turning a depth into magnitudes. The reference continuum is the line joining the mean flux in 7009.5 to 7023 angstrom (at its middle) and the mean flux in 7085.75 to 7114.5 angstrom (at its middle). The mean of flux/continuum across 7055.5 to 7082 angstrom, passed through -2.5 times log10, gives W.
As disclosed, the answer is -0.078 mag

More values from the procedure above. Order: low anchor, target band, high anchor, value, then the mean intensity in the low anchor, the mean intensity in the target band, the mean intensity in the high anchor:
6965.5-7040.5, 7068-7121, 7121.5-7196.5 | -0.04 mag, 3.42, 3.53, 3.41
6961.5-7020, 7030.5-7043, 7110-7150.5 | 0.00 mag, 3.41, 3.45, 3.51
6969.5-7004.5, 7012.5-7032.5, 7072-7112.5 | 0.06 mag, 3.51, 3.33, 3.52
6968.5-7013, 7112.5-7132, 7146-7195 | -0.03 mag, 3.44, 3.47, 3.37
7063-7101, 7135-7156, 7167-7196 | -0.03 mag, 3.55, 3.51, 3.34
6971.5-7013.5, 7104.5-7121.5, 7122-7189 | -0.04 mag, 3.44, 3.55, 3.42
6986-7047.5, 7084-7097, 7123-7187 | -0.02 mag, 3.38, 3.45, 3.42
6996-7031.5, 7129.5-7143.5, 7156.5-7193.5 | -0.05 mag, 3.3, 3.5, 3.34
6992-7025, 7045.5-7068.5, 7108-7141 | -0.06 mag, 3.29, 3.56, 3.5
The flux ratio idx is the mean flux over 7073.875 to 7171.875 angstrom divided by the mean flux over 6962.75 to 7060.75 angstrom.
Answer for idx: 1.01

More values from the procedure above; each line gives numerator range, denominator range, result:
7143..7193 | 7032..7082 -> 0.95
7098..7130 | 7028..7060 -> 1.00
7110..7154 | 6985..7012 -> 1.03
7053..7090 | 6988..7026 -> 1.08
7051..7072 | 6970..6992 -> 1.01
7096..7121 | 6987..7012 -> 1.03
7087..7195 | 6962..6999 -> 0.97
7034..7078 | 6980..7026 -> 1.05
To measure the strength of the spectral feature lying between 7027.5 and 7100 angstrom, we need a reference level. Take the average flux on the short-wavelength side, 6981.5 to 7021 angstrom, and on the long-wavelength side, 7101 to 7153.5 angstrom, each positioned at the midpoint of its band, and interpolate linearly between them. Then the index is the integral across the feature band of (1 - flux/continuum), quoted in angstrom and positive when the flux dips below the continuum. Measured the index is -1.7 angstrom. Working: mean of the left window 3.38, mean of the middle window 3.52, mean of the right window 3.51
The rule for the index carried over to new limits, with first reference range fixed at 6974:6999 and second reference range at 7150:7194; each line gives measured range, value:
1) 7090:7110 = -0.1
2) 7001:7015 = 1.4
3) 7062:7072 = -0.5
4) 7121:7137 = -0.1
